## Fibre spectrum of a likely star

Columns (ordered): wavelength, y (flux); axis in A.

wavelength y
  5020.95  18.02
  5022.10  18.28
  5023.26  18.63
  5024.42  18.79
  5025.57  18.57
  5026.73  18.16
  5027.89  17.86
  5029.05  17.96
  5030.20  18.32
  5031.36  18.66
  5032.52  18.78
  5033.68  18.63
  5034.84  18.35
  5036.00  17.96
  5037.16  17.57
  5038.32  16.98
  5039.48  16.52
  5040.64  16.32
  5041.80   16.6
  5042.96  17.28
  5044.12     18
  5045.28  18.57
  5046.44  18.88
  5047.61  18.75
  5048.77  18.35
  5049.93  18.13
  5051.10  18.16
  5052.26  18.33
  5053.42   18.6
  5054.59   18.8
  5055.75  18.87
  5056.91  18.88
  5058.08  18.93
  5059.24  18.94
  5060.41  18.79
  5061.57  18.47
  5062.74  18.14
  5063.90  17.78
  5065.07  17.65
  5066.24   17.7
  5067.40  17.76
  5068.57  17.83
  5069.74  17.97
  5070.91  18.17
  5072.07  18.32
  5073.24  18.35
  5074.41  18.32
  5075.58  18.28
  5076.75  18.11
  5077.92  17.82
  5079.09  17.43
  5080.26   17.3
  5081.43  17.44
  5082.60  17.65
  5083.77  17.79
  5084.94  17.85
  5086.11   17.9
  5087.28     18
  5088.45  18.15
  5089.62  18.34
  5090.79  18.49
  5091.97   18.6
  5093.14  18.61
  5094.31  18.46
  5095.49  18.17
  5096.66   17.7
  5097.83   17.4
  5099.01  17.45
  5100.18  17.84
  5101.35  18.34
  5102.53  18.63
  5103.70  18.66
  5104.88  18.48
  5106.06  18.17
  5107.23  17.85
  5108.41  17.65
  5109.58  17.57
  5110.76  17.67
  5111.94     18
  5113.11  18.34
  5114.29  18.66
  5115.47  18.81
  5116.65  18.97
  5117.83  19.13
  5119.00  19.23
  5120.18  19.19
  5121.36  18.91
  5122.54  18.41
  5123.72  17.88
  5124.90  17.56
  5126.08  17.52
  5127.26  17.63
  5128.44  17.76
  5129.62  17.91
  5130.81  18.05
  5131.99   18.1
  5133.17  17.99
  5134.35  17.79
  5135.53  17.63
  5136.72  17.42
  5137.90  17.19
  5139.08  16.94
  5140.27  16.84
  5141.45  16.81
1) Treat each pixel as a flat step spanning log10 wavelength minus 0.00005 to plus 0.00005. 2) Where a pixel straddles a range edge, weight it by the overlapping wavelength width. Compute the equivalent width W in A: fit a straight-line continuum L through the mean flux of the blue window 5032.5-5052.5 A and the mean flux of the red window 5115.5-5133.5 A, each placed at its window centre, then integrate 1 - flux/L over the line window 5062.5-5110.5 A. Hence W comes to 0.3 A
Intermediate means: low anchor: 17.9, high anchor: 18.3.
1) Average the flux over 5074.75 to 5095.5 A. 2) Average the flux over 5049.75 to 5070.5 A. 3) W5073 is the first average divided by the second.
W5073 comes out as 0.98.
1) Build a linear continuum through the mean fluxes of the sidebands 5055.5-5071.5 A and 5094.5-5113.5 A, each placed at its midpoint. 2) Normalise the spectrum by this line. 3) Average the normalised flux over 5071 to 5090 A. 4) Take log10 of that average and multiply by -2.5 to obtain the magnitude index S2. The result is 0.01 mag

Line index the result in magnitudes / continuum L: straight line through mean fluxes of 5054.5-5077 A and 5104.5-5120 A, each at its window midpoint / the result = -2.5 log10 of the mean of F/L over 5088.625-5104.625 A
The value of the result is 0.01 mag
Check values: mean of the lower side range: 18.3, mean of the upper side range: 18.4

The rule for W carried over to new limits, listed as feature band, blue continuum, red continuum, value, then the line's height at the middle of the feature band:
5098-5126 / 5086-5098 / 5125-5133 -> -0.5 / 18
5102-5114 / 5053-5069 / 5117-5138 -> 0.0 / 18.2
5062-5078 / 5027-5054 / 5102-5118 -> 0.1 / 18.1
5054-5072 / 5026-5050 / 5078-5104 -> -0.3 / 18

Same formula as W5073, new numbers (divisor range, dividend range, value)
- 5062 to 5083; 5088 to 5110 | 1.01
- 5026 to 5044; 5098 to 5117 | 1.02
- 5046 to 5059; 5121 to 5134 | 0.96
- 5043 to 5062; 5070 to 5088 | 0.97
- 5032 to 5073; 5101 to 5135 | 1.01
